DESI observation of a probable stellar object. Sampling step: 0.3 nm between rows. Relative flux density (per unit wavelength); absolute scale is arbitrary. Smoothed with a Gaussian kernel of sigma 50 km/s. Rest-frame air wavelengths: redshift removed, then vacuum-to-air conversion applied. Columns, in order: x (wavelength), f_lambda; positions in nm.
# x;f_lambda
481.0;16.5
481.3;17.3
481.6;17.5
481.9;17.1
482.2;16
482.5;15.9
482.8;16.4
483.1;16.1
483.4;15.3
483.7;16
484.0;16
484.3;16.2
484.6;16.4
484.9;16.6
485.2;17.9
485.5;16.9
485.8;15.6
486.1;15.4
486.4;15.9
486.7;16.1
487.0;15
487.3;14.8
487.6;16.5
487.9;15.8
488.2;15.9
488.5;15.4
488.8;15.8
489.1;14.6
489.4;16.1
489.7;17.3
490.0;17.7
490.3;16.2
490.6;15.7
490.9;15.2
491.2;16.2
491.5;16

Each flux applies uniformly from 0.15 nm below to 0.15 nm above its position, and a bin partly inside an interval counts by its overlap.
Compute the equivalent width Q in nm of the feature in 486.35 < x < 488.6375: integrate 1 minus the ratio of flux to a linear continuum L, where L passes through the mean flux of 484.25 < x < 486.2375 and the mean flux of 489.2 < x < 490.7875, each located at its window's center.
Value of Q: 0.112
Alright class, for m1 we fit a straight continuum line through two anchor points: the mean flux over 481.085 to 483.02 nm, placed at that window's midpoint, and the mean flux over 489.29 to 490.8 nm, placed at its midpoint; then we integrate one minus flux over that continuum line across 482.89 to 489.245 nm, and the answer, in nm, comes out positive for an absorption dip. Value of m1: 0.267 nm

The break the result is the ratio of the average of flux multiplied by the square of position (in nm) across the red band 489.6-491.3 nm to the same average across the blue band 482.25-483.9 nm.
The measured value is 1.1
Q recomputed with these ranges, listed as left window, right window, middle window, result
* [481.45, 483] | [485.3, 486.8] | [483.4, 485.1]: 0.01 nm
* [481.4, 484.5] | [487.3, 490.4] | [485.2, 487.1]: 0.02 nm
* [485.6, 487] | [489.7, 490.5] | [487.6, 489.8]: 0.08 nm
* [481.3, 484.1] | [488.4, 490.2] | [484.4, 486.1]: -0.03 nm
